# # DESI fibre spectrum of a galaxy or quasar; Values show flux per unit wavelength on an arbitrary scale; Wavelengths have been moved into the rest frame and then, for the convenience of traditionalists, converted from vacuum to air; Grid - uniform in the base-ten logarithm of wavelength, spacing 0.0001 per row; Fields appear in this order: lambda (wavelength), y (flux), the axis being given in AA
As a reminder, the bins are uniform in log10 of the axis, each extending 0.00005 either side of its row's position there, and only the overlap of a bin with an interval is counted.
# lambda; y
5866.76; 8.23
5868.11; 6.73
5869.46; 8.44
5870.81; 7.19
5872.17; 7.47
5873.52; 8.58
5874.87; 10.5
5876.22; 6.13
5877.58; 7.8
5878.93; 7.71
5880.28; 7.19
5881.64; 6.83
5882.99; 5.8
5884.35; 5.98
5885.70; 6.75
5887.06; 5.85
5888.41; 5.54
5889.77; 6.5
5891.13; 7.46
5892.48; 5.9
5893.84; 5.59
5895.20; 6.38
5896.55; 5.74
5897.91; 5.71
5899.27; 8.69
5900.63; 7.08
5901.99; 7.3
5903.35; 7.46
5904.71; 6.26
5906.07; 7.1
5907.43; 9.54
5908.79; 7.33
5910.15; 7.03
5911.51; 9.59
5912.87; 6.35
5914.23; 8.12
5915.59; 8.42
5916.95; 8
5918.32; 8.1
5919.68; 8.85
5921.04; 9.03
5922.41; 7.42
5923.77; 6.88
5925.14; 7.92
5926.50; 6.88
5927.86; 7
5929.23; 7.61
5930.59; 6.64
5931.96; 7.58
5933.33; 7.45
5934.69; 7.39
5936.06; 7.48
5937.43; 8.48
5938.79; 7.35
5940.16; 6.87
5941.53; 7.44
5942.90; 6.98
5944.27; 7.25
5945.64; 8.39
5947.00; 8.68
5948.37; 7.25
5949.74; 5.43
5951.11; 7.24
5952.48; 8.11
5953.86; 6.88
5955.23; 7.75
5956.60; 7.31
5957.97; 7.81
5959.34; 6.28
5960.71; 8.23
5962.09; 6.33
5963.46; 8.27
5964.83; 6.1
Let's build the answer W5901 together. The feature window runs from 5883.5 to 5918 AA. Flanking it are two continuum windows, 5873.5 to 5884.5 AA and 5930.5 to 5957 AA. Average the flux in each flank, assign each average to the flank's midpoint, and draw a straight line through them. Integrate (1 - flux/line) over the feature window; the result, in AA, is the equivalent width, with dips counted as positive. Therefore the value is 1.7 AA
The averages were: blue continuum 7.39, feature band 7.03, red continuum 7.41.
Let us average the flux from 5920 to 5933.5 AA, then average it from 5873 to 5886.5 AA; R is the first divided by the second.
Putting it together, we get 1.02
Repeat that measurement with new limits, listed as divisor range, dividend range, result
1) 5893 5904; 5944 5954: 1.11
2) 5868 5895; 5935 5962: 1.06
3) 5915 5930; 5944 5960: 0.94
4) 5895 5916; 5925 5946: 1.00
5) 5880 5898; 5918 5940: 1.22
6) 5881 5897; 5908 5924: 1.29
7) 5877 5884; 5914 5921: 1.20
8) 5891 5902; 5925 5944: 1.12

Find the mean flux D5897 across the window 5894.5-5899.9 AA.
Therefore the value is 6.61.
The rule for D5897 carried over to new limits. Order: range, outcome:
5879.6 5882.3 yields 7.01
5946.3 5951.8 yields 7.17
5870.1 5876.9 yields 7.97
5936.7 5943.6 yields 7.42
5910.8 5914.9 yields 8.02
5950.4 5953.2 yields 7.62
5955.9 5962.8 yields 7.2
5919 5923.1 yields 8.43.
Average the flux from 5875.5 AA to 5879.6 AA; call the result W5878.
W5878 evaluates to 7.25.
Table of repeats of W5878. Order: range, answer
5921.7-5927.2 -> 7.28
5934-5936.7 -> 7.44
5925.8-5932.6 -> 7.15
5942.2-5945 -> 7.13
